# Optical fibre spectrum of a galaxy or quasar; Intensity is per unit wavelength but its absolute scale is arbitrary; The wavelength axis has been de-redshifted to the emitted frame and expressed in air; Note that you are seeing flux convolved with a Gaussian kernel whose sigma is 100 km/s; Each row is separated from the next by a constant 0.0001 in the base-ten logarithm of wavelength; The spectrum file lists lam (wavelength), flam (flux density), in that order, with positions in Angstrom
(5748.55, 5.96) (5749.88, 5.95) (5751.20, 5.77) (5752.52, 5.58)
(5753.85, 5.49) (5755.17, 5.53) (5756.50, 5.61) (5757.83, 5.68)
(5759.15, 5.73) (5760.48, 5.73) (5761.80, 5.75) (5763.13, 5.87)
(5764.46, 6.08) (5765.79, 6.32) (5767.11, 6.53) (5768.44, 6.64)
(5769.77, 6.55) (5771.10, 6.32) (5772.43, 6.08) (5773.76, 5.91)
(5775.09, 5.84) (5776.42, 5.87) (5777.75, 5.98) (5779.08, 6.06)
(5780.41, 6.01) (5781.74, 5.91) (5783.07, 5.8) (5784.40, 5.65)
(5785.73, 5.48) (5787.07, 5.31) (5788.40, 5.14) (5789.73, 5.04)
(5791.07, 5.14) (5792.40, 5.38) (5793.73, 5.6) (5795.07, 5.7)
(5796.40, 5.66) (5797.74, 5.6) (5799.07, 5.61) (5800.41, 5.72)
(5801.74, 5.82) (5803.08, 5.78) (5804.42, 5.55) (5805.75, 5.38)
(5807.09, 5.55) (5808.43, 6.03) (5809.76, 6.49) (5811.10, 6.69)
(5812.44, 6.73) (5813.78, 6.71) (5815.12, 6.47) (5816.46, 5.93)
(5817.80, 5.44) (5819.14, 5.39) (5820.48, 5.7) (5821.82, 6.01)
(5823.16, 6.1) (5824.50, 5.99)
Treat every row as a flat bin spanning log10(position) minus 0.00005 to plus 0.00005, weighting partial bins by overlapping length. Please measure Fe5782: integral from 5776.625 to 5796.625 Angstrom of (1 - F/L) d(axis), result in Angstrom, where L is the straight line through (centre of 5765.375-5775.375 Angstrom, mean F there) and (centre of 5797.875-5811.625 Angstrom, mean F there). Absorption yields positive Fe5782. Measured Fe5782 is 1.6 Angstrom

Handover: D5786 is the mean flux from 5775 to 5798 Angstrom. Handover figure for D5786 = 5.62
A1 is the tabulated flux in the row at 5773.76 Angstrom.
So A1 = 5.91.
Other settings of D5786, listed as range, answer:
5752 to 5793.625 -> 5.8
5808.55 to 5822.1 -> 6.15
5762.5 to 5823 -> 5.88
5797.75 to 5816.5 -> 6.02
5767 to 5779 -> 6.17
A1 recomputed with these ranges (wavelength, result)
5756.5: 5.61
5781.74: 5.91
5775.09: 5.84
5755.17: 5.53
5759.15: 5.73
